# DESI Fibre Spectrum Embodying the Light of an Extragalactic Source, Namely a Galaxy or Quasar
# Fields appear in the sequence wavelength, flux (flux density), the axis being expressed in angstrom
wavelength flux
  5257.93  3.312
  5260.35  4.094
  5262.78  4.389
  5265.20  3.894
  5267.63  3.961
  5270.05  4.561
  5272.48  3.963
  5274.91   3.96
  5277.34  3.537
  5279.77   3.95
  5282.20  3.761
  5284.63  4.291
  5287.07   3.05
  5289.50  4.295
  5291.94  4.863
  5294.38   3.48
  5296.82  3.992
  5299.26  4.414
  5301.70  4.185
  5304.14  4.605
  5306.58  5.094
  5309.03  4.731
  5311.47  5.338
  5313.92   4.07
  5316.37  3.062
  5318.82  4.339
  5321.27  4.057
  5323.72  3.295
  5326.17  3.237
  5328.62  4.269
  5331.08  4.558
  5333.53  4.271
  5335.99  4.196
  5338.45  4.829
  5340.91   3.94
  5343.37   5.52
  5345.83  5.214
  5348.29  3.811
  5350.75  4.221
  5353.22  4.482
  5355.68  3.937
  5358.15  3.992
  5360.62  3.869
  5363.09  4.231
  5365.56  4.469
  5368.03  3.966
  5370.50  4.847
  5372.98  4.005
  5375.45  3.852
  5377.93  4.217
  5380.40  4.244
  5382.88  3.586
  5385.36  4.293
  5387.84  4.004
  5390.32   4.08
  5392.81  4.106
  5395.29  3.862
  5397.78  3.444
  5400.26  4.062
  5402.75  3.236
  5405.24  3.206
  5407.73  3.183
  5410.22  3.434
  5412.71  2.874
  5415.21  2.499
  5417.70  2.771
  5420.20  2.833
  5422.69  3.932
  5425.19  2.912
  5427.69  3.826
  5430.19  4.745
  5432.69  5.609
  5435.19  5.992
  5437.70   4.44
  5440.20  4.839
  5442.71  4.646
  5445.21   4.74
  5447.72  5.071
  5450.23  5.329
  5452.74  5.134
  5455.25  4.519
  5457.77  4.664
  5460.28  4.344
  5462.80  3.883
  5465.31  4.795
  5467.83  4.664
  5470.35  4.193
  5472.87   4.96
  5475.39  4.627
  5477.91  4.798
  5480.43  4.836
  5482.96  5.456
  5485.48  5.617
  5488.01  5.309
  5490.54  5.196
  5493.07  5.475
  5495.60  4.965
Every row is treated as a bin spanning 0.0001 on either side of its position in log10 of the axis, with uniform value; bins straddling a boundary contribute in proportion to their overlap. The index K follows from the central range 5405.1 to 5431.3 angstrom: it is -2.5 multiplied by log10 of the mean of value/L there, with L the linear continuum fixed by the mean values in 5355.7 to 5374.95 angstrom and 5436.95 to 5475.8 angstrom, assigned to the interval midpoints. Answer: 0.33 mag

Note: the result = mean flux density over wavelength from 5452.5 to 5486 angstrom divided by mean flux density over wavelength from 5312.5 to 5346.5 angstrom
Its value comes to 1.1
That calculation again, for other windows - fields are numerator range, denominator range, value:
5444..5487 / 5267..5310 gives 1.16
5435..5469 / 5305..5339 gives 1.12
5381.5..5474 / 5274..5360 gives 0.98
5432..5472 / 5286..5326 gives 1.15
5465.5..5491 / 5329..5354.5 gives 1.10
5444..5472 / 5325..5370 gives 1.09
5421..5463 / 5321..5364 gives 1.10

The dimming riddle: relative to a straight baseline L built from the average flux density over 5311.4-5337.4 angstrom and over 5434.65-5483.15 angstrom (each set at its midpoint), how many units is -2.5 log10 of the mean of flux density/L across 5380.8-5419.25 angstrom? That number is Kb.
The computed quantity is 0.25 mag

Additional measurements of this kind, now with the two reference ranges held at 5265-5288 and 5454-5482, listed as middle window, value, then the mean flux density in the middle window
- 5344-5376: -0.02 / 4.26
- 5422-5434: 0.05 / 4.23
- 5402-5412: 0.32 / 3.25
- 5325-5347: -0.08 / 4.45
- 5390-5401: 0.11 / 3.89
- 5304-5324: -0.07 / 4.32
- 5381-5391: 0.08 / 4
